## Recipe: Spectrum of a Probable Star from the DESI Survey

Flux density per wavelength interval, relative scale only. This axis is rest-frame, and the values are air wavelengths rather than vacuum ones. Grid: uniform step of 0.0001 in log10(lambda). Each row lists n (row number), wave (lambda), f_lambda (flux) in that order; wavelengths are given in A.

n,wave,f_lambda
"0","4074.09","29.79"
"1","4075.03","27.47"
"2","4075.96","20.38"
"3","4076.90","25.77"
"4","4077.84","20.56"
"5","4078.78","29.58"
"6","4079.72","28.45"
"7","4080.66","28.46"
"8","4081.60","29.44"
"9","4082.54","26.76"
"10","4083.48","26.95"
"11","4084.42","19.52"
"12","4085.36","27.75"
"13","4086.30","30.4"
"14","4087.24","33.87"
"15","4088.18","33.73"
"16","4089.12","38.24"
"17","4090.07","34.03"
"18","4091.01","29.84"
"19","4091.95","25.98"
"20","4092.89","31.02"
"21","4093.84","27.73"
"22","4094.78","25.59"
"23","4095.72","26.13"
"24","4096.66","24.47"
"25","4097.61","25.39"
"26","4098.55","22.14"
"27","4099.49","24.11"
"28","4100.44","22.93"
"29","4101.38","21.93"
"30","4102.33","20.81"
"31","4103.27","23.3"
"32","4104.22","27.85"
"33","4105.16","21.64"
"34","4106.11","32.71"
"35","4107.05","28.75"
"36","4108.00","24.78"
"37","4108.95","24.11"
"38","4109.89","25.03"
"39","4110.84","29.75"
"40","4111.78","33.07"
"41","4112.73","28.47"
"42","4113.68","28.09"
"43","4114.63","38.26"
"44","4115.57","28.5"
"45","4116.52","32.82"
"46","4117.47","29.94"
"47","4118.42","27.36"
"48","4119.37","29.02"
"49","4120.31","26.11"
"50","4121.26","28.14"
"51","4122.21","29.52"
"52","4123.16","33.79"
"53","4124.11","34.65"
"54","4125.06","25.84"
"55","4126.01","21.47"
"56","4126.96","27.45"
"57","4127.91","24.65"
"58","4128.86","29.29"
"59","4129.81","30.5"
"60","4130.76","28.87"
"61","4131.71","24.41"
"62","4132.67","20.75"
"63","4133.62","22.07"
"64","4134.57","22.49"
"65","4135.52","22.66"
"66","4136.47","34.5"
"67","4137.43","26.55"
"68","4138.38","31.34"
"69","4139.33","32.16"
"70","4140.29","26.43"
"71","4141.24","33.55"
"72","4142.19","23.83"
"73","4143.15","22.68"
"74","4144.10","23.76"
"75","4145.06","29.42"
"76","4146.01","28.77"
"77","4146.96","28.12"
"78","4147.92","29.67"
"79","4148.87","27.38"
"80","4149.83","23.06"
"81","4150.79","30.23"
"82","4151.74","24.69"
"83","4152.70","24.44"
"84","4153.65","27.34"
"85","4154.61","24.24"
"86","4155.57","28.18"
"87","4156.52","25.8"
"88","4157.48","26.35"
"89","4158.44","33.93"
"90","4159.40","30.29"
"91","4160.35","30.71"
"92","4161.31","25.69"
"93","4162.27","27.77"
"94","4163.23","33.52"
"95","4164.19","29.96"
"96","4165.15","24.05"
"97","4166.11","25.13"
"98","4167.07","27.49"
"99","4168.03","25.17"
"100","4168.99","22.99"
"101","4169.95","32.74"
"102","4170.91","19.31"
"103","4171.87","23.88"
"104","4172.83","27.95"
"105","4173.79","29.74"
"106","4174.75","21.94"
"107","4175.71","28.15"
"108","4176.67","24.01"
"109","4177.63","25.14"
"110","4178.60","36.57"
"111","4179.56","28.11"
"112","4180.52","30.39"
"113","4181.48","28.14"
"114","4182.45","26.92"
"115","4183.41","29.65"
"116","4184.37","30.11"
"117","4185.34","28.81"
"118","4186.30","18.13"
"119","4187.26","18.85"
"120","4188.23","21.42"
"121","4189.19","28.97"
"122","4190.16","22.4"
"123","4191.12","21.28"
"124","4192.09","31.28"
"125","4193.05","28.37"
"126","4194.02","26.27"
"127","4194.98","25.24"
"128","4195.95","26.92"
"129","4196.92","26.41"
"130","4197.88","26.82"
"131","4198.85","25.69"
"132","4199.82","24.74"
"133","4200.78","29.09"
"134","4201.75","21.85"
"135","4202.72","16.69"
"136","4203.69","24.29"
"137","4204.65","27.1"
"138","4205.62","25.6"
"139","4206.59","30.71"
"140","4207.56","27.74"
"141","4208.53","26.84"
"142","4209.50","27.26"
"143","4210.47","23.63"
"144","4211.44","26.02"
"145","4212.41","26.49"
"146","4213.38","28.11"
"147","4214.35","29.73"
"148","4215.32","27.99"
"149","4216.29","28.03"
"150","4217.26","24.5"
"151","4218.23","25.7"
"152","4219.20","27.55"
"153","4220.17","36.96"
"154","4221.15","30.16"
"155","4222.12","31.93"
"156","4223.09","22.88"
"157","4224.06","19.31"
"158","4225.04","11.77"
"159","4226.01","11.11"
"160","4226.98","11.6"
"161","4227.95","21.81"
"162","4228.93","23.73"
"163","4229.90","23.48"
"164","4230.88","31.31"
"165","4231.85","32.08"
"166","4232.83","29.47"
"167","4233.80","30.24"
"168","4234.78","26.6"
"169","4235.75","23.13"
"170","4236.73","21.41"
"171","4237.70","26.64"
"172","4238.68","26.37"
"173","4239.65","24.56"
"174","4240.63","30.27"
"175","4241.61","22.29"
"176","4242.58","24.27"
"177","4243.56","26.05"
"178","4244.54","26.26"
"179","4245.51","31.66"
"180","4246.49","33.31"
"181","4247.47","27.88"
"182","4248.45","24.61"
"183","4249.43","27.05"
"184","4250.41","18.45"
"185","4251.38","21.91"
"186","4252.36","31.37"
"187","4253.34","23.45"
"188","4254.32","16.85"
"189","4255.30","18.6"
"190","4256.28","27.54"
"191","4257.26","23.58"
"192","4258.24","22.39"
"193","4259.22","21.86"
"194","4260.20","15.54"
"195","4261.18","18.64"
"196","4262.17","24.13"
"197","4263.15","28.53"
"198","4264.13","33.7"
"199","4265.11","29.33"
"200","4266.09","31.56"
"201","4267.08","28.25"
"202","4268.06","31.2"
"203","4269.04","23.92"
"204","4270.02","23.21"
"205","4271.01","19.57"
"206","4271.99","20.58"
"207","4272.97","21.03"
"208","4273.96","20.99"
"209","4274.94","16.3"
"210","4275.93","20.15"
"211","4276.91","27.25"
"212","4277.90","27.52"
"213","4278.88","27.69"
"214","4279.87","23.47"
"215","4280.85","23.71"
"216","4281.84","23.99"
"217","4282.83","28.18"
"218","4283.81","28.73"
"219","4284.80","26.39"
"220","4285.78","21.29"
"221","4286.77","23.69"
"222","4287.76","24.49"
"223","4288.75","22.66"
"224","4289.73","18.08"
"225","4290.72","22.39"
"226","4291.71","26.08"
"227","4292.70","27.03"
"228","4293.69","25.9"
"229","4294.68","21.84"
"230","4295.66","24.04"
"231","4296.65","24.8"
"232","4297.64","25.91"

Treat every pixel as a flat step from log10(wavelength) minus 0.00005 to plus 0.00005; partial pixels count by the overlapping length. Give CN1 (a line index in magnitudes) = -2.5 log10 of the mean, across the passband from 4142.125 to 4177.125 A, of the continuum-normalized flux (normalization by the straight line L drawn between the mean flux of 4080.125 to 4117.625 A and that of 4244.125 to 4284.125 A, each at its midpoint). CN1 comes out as -0.01 mag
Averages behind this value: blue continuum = 27.8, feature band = 26.9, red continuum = 24.7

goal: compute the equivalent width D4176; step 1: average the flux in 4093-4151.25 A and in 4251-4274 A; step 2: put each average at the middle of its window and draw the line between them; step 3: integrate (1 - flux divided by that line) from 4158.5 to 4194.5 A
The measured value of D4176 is -1.2 A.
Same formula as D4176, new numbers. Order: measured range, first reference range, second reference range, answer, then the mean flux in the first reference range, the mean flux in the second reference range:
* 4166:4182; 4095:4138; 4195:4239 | -0.5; 27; 25.5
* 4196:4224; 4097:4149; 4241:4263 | -1.8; 27.3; 24.1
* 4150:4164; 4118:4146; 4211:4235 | -0.6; 27.4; 25.5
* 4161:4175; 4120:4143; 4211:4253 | 0.1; 27.5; 25.7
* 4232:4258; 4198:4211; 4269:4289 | -1.2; 25.5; 23.6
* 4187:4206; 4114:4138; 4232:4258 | 1.1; 28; 25.6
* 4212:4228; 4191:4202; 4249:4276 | 0.6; 26.4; 23.6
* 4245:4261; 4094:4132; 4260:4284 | 0.7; 27.3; 24.7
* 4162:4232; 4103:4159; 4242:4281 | 0.6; 27.7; 24.6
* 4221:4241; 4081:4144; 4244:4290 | 0.9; 27.6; 24.5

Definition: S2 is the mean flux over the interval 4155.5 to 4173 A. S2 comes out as 27.4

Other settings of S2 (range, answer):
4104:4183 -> 27.7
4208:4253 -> 25.7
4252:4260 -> 22.8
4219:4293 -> 24.6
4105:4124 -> 29.2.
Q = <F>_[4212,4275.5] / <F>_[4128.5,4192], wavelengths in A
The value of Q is 0.93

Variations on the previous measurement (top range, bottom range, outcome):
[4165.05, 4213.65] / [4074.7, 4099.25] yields 0.94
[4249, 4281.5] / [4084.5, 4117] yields 0.86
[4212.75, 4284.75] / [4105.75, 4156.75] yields 0.90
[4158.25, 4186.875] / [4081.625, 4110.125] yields 1.02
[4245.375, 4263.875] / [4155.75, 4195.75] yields 0.89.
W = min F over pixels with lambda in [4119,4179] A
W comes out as 19.31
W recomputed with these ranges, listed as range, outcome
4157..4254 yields 11.11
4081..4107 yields 19.52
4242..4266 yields 15.54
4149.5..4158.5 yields 23.06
